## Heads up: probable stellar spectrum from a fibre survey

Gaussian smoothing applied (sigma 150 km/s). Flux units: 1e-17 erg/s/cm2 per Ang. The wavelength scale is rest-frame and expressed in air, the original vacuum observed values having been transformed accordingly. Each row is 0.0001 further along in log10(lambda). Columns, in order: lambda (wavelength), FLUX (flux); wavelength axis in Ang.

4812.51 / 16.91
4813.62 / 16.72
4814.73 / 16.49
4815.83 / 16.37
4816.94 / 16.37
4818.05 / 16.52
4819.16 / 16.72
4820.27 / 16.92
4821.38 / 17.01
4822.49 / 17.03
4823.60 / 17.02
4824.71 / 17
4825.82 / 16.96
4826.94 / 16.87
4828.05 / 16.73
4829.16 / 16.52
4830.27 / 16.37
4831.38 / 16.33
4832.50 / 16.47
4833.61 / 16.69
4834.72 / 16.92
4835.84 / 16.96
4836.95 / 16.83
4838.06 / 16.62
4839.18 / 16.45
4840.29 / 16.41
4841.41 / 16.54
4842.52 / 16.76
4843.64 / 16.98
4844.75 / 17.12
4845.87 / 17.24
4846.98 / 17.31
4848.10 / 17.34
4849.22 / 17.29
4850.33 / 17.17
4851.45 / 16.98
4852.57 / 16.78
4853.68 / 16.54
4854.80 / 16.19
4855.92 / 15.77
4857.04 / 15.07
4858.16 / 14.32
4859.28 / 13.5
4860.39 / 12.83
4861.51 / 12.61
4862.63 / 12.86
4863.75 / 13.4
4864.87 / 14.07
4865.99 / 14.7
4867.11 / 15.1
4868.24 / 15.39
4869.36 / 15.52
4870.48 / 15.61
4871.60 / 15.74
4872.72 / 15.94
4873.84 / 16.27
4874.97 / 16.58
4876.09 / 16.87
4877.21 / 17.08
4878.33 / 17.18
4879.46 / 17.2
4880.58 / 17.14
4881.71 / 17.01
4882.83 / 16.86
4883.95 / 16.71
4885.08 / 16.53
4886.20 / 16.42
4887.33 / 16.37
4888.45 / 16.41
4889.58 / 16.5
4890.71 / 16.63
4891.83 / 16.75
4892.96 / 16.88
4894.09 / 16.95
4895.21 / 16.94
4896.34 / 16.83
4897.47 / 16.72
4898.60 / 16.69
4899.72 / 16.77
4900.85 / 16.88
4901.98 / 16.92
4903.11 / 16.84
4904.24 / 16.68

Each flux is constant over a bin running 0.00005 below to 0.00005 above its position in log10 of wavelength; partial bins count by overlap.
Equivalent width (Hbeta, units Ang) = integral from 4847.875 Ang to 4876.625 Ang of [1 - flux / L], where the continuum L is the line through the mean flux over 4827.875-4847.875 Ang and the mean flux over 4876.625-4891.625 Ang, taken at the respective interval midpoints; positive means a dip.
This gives 2.4 Ang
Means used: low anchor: 16.7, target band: 15.4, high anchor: 16.8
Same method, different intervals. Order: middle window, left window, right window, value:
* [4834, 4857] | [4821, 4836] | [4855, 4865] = -2.38 Ang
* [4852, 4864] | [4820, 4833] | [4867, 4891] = 1.45 Ang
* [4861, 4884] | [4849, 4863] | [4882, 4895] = 0.40 Ang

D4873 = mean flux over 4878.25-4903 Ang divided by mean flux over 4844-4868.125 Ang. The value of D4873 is 1.1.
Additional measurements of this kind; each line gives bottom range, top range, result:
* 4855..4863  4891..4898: 1.20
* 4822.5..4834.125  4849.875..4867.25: 0.89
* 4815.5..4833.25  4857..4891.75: 0.94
